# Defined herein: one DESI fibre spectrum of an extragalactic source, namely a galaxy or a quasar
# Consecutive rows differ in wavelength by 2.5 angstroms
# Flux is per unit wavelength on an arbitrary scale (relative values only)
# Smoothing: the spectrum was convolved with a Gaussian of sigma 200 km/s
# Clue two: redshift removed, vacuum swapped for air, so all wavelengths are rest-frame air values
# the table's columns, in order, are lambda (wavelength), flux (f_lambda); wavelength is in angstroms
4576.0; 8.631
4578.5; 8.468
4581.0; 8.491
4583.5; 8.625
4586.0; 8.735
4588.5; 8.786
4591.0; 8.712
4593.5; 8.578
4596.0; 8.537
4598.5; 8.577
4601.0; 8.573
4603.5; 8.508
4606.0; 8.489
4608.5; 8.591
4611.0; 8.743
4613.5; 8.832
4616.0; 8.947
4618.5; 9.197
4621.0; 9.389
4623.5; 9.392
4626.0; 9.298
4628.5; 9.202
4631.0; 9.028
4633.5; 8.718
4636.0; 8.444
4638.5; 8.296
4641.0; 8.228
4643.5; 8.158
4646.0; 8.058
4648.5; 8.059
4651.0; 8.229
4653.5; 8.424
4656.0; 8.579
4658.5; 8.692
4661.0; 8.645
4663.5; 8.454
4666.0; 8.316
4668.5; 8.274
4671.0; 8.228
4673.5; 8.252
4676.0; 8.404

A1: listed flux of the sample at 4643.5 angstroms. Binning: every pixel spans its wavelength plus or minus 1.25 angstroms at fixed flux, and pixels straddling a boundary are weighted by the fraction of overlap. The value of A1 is 8.158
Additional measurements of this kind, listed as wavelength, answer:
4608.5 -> 8.591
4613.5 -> 8.832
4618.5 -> 9.197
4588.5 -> 8.786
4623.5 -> 9.392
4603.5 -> 8.508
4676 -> 8.404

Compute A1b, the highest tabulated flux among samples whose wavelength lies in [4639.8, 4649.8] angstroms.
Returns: 8.228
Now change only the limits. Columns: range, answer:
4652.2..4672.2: 8.692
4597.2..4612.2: 8.743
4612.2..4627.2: 9.392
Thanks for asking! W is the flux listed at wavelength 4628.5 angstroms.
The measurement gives 9.202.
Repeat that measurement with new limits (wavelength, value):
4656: 8.579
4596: 8.537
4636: 8.444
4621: 9.389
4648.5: 8.059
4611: 8.743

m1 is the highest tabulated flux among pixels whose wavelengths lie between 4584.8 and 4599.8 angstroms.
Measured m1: 8.786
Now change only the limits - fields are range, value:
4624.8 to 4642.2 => 9.298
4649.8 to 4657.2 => 8.579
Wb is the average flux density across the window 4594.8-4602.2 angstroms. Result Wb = 8.56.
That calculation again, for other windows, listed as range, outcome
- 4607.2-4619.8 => 8.86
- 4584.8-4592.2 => 8.74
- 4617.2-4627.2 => 9.32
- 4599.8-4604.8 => 8.54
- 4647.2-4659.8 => 8.4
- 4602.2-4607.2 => 8.5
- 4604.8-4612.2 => 8.61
